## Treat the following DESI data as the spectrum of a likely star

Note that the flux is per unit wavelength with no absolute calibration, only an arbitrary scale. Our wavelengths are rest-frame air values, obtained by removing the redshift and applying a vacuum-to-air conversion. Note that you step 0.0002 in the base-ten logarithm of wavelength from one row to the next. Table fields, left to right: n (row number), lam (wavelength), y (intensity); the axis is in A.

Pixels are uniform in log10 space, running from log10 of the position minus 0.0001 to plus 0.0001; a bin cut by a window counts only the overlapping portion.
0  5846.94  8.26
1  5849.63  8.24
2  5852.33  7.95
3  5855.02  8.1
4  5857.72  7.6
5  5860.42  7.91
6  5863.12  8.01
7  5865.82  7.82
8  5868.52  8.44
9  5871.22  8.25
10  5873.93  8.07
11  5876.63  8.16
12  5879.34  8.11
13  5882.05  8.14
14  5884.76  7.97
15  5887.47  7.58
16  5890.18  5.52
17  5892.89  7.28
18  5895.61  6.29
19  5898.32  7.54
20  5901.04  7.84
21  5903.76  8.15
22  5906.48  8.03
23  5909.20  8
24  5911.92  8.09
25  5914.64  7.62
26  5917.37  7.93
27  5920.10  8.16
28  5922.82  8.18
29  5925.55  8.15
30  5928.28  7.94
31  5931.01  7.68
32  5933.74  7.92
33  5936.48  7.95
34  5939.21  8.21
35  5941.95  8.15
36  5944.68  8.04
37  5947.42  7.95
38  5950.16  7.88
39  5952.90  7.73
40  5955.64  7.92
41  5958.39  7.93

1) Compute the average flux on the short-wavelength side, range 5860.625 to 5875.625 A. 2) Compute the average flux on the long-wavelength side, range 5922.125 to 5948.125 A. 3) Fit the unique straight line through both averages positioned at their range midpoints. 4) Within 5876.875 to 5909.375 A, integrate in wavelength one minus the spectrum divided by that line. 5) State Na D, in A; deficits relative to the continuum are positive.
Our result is 2.1 A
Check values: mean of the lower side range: 8.11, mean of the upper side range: 8.01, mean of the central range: 7.54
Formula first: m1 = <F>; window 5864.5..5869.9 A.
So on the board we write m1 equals 8.14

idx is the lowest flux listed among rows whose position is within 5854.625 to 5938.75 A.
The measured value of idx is 5.52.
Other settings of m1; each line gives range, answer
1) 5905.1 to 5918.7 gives 7.93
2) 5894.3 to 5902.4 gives 7.23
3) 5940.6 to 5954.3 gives 7.95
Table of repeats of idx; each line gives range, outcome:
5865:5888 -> 7.58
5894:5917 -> 6.29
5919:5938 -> 7.68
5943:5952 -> 7.88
